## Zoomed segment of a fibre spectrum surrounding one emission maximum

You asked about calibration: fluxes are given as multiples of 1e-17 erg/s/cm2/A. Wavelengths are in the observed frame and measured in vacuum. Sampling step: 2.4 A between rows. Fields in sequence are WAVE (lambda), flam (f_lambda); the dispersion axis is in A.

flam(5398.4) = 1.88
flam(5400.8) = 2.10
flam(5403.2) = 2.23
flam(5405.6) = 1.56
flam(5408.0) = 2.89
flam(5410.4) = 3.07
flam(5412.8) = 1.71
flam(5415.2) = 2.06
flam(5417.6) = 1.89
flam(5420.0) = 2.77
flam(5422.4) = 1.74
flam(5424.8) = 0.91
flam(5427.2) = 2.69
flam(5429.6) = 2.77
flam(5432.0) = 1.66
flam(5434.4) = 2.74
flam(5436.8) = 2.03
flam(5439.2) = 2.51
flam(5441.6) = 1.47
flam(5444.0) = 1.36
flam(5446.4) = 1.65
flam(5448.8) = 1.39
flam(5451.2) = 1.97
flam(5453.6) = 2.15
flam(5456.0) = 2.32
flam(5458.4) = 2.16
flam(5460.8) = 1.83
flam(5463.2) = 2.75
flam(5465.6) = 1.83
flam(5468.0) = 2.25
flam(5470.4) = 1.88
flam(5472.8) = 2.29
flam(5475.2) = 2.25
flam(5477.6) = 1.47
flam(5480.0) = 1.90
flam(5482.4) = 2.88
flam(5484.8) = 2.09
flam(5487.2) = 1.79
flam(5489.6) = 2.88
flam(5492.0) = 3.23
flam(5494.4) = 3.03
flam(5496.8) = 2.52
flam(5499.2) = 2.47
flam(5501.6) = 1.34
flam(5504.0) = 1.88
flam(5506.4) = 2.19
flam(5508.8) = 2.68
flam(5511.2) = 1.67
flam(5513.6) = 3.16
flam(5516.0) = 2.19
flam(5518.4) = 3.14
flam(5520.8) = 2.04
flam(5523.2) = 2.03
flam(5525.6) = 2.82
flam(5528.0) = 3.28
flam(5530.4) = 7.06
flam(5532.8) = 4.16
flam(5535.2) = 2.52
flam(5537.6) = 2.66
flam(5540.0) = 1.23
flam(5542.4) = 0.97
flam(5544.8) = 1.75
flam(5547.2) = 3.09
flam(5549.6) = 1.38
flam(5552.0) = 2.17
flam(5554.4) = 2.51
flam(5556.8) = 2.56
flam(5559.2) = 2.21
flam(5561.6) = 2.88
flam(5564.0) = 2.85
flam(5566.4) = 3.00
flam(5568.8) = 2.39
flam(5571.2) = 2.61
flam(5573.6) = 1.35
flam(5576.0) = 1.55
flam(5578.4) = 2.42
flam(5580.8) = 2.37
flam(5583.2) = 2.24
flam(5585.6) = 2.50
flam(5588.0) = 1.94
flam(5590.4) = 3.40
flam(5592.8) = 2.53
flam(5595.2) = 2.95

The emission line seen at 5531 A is Hbeta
